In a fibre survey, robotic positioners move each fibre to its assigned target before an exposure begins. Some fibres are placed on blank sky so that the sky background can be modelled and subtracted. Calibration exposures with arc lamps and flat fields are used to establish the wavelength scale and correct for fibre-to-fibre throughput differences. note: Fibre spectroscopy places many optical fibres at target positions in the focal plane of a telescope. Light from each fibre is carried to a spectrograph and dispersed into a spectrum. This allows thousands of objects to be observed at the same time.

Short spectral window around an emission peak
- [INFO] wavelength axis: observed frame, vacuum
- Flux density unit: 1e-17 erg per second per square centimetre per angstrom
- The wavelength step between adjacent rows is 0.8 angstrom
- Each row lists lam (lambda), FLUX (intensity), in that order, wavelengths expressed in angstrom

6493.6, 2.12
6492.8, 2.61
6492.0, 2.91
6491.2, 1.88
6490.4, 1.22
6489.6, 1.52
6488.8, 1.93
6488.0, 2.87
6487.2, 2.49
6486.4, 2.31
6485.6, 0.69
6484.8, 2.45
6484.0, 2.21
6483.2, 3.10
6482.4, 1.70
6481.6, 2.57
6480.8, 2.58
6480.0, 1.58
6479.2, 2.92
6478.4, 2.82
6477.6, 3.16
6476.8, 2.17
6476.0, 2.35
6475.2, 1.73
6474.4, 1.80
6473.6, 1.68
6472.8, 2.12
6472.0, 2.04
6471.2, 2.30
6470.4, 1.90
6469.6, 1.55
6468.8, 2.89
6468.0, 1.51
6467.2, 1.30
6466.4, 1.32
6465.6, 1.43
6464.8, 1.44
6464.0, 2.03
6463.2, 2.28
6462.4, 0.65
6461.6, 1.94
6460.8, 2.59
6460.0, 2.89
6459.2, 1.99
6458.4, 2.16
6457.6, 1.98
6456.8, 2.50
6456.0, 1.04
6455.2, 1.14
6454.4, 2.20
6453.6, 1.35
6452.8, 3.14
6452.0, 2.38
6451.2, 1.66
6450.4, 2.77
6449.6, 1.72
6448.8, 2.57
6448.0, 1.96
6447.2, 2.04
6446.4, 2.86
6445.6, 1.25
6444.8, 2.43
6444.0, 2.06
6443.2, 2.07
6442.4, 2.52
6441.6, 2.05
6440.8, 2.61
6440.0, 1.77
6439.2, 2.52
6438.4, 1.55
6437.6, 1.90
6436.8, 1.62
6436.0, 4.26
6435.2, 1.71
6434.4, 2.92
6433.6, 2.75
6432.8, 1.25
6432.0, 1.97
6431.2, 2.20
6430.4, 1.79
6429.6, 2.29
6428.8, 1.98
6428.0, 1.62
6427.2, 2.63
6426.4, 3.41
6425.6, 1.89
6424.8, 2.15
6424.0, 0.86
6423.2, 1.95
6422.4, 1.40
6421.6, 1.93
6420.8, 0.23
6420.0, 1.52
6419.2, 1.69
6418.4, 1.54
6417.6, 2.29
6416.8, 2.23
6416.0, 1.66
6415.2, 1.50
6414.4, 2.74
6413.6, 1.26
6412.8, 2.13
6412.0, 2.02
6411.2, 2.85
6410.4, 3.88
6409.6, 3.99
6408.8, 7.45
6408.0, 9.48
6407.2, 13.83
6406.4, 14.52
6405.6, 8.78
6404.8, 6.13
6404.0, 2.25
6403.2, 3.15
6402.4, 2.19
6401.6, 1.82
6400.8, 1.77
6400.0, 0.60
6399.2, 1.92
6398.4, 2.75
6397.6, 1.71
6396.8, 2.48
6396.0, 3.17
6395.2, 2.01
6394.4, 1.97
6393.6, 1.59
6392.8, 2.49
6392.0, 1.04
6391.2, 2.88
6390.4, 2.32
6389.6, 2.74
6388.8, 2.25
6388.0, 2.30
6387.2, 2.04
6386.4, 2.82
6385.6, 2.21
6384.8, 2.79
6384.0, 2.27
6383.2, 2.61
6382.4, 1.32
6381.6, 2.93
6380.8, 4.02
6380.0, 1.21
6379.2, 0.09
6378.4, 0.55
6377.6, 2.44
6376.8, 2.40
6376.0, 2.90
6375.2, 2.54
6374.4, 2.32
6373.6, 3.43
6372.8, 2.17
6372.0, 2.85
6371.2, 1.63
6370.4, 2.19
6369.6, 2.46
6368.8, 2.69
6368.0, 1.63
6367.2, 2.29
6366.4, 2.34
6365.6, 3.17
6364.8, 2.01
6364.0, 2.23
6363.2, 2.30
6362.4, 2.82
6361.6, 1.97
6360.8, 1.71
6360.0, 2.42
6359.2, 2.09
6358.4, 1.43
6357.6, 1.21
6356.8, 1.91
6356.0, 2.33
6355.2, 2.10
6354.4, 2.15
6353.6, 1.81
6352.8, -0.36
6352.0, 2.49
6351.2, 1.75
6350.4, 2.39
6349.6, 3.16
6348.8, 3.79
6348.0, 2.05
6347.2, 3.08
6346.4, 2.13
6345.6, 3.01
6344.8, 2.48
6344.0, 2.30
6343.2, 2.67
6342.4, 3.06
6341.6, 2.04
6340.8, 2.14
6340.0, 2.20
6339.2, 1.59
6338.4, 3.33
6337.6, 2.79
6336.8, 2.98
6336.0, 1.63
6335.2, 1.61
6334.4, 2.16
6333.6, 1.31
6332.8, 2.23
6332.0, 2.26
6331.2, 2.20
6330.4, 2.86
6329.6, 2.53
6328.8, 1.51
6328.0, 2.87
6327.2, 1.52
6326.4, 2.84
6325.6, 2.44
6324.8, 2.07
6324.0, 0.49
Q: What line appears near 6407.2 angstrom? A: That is H-beta 4861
